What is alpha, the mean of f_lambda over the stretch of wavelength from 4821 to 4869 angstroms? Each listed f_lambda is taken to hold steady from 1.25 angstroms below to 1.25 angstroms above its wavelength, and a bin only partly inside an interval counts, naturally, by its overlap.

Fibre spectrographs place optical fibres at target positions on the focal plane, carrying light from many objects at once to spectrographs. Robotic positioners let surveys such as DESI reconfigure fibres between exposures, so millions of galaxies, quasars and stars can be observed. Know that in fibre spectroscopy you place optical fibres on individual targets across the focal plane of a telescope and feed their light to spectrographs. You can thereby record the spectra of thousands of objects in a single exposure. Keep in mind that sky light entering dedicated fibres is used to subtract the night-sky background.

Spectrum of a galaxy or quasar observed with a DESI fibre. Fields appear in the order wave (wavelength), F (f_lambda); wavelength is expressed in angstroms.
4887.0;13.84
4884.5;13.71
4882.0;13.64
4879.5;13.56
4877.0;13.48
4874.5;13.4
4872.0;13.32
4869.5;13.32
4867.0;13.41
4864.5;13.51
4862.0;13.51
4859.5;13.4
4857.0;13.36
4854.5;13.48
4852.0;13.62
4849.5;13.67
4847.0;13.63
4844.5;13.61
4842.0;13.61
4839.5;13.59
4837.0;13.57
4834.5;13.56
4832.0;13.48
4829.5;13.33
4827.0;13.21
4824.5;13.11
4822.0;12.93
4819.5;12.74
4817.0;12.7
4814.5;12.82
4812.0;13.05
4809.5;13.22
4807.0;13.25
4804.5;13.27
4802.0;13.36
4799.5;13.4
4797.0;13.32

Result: 13.5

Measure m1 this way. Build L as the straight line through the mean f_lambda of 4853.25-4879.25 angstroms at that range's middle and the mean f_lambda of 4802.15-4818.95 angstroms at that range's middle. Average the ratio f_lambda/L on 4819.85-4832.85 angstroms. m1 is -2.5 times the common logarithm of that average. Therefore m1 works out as 0.00 mag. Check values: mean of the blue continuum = 13.1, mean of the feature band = 13.2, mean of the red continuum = 13.4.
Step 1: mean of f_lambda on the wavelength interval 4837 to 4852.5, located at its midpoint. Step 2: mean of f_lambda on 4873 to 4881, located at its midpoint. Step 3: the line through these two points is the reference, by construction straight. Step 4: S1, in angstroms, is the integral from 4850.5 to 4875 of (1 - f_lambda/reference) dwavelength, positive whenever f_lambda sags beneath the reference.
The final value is 0.2 angstroms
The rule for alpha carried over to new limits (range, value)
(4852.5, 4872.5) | 13.4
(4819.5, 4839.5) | 13.3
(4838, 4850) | 13.6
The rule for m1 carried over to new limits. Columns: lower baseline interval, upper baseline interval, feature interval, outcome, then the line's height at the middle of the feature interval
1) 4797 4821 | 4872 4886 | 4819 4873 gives -0.01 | 13.3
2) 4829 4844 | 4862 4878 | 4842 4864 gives 0.00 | 13.5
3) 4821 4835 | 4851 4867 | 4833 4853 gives -0.02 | 13.4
